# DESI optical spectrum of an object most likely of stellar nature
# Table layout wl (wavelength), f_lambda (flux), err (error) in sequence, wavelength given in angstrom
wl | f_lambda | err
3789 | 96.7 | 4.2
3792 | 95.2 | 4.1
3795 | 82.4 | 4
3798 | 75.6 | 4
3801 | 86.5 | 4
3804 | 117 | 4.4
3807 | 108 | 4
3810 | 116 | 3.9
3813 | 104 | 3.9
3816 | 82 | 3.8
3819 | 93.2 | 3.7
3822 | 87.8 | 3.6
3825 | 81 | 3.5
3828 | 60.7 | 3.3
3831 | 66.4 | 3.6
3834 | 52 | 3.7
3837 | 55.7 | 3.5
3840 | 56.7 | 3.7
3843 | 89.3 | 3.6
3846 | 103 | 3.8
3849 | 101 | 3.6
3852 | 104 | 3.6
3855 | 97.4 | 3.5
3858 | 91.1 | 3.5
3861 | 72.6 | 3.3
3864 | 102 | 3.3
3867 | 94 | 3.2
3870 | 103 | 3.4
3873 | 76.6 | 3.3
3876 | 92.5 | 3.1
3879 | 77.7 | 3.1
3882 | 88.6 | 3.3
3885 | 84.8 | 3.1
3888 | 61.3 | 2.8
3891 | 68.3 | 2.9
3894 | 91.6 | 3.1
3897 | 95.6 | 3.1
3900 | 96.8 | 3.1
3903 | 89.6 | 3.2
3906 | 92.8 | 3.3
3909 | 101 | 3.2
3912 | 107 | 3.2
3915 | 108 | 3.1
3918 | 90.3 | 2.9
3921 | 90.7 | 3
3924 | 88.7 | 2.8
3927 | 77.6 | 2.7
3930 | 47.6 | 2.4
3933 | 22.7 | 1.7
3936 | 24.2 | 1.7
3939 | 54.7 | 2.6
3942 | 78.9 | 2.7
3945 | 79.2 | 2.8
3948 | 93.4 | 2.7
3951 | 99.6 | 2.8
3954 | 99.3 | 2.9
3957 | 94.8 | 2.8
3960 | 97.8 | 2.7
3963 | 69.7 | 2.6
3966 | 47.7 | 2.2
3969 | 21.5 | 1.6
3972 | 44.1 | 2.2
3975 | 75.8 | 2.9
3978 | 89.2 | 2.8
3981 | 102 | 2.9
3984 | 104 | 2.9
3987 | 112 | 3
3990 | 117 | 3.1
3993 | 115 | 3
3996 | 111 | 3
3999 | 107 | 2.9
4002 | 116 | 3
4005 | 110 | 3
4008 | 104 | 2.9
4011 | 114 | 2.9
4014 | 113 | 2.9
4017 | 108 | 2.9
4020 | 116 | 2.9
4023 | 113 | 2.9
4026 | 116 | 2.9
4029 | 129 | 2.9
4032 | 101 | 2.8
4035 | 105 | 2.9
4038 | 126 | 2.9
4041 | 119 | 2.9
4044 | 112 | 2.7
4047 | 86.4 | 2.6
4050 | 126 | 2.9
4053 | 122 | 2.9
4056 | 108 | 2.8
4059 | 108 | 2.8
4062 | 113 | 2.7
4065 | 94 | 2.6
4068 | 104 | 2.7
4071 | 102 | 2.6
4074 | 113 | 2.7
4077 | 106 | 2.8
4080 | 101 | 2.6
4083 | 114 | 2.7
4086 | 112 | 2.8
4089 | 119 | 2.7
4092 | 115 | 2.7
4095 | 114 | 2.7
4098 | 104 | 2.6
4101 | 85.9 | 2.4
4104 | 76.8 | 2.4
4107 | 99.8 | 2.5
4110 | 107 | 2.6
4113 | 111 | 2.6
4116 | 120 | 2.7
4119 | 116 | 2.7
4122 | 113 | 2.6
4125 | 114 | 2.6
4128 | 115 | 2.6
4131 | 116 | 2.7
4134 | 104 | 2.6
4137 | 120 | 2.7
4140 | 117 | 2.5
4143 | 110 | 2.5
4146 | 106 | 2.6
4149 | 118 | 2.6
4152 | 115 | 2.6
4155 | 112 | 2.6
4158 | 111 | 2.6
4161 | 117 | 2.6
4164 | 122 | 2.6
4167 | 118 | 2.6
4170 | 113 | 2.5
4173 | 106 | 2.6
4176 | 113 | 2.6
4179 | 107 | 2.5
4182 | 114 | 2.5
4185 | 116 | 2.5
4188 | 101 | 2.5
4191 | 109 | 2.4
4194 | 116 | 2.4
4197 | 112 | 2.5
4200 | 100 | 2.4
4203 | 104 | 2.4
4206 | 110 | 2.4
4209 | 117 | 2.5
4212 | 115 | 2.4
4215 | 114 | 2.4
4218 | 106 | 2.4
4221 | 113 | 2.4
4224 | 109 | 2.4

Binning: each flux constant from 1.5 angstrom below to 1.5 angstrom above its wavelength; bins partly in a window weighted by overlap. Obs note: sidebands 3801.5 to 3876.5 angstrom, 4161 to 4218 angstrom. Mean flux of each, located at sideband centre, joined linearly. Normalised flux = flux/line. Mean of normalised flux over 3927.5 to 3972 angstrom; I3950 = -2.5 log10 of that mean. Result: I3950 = 0.40 mag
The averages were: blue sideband 88.2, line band 66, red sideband 112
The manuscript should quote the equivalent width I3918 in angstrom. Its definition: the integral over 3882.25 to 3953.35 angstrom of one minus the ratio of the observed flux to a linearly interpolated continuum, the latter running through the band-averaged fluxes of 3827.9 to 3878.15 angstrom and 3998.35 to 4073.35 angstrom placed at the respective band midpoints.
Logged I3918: 9.66 angstrom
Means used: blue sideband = 84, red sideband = 111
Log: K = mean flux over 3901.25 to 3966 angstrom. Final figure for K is 80.6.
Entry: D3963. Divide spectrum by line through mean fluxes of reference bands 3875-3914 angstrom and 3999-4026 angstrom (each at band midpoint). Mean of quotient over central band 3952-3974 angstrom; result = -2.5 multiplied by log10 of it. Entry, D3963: 0.42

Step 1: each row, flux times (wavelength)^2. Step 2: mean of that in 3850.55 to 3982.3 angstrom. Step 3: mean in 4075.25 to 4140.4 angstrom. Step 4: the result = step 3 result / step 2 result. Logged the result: 1.5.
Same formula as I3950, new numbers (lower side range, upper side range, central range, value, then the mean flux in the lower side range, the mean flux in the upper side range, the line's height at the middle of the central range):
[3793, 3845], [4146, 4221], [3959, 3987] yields 0.28 mag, 83.5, 112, 95.5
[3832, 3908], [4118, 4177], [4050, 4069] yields -0.05 mag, 85.5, 114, 105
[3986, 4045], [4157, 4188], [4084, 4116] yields 0.08 mag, 113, 113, 113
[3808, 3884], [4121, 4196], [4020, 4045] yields -0.13 mag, 86.1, 113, 102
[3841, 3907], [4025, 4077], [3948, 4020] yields 0.09 mag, 89.4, 111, 103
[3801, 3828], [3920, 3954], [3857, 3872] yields -0.08 mag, 95.8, 69.9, 85.2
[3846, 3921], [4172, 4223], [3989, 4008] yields -0.14 mag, 91.4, 110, 98.3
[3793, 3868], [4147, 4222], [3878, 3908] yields 0.08 mag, 87.2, 112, 91.6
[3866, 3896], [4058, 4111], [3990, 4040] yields -0.16 mag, 83.9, 105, 97.7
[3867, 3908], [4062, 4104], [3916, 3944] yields 0.36 mag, 86.6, 106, 90.7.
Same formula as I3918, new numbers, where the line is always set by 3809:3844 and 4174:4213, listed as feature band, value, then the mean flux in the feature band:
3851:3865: -2.07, 92.7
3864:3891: -0.79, 84.8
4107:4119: -0.97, 111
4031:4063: -4.69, 112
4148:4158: -0.71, 114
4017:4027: -1.97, 114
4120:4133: -1.23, 114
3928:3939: 6.37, 36.8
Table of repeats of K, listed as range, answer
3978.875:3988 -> 105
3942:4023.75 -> 94.9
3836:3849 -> 79.8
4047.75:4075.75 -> 109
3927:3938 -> 38.8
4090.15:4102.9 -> 104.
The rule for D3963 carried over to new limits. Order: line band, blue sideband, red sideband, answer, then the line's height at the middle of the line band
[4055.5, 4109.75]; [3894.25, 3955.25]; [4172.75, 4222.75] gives -0.07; 98.4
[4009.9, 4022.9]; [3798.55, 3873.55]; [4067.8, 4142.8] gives -0.11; 102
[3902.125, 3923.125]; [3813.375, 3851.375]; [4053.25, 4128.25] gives -0.11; 87.7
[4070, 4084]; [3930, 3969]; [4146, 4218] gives -0.16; 92.5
